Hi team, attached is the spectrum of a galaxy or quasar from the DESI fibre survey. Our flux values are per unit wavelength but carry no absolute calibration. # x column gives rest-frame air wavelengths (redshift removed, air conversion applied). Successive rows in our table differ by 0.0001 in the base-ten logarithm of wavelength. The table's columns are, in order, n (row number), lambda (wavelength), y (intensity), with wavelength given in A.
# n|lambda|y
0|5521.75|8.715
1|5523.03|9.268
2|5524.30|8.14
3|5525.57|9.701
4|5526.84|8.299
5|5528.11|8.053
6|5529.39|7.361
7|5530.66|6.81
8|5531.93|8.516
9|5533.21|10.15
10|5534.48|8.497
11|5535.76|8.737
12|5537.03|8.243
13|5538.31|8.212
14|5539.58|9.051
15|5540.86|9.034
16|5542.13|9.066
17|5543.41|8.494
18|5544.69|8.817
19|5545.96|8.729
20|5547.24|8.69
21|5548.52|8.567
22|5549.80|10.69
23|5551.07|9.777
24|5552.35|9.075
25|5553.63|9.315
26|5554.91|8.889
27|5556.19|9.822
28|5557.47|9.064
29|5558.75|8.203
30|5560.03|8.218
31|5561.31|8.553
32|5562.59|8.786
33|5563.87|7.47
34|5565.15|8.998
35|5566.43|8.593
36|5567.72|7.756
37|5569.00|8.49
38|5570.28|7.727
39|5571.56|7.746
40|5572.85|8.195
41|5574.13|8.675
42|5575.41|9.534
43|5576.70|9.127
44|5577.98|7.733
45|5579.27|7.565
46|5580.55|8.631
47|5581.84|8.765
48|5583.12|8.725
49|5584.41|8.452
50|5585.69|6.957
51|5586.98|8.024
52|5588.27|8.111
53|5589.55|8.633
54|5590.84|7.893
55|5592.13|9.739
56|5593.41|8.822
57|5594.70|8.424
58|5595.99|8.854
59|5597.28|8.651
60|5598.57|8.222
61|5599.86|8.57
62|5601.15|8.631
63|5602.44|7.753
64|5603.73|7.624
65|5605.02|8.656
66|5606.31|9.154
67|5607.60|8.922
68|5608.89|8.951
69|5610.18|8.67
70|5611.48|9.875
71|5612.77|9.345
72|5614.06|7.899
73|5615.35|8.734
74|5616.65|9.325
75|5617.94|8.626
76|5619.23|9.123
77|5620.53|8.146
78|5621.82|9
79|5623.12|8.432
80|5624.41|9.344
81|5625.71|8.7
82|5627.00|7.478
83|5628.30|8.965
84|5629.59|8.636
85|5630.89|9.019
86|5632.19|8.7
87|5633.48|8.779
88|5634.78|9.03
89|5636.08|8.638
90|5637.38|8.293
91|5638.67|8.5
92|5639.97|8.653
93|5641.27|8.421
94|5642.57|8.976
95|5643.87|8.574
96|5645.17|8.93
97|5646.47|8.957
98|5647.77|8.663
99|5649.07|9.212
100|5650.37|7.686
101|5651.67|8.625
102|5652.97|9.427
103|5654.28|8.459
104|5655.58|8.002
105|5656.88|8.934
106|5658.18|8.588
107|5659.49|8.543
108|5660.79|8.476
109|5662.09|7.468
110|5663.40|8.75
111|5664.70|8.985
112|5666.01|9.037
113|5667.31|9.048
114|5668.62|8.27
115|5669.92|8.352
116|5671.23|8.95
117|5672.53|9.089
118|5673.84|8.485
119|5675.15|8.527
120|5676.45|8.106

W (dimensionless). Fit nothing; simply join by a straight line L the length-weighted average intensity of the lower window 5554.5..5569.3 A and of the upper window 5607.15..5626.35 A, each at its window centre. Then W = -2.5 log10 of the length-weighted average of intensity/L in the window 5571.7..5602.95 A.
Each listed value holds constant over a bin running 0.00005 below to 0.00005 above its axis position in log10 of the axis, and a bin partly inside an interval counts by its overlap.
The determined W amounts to 0.03 mag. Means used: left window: 8.57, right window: 8.87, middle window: 8.44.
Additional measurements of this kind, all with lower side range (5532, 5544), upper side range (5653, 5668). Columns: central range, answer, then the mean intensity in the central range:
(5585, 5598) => 0.039 mag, 8.41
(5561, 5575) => 0.060 mag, 8.29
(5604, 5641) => -0.011 mag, 8.76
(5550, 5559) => -0.060 mag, 9.28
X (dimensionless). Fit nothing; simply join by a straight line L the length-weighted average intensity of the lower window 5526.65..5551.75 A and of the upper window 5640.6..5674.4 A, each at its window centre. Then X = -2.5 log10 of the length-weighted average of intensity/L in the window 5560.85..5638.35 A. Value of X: 0.02 mag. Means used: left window 8.7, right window 8.65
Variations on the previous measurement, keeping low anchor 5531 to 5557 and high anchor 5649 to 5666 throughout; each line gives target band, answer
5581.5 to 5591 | 0.08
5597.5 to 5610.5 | 0.03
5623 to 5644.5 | 0.00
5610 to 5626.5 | -0.02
